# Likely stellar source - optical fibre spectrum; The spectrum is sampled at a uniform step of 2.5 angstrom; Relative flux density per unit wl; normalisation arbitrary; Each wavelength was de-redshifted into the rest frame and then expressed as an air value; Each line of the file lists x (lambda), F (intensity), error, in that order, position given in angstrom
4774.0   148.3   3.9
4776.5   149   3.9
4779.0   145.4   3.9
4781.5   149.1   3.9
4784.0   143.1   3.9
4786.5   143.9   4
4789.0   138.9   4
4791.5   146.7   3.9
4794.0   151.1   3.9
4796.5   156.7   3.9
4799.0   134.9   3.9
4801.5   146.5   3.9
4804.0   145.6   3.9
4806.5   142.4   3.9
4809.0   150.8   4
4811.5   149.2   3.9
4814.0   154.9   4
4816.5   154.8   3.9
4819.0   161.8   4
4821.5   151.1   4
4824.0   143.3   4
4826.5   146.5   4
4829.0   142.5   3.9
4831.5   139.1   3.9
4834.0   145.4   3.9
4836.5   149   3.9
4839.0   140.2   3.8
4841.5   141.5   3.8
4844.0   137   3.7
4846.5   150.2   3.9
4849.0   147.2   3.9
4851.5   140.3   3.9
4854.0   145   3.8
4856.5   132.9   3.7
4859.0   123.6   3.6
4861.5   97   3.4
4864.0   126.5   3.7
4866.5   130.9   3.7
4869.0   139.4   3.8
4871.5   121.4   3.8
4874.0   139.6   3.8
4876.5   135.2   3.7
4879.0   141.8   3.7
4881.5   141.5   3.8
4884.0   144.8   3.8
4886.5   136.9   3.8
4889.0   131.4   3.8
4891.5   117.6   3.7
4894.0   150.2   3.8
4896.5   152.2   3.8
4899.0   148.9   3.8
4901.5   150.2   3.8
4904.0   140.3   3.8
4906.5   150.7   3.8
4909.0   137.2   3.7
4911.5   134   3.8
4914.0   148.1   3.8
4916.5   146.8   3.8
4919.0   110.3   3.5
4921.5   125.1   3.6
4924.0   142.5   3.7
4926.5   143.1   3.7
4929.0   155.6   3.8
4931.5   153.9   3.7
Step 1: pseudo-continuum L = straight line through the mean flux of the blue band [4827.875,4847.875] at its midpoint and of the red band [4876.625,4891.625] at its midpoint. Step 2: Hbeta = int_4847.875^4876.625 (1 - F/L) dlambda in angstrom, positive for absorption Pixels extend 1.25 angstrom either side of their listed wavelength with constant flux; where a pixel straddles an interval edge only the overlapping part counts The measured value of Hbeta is 1.8 angstrom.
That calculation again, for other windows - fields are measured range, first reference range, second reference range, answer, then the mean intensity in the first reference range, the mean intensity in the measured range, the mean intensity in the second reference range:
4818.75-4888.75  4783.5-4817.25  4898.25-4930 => 2.7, 147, 139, 141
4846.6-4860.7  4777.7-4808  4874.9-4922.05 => 0.4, 145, 138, 139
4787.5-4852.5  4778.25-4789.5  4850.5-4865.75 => -5.0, 144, 146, 127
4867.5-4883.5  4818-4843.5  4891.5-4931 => 0.7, 146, 137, 142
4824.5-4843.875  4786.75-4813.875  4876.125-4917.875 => 0.2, 147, 143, 142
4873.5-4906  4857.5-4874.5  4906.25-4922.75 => -2.8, 125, 141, 135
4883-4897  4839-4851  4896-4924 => 0.3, 143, 138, 140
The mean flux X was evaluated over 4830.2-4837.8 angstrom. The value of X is 144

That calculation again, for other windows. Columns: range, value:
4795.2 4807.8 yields 145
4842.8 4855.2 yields 144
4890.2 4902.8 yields 144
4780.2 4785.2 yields 146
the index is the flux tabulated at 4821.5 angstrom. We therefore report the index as 151.1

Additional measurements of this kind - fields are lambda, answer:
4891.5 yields 117.6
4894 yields 150.2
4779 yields 145.4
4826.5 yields 146.5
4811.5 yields 149.2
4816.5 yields 154.8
